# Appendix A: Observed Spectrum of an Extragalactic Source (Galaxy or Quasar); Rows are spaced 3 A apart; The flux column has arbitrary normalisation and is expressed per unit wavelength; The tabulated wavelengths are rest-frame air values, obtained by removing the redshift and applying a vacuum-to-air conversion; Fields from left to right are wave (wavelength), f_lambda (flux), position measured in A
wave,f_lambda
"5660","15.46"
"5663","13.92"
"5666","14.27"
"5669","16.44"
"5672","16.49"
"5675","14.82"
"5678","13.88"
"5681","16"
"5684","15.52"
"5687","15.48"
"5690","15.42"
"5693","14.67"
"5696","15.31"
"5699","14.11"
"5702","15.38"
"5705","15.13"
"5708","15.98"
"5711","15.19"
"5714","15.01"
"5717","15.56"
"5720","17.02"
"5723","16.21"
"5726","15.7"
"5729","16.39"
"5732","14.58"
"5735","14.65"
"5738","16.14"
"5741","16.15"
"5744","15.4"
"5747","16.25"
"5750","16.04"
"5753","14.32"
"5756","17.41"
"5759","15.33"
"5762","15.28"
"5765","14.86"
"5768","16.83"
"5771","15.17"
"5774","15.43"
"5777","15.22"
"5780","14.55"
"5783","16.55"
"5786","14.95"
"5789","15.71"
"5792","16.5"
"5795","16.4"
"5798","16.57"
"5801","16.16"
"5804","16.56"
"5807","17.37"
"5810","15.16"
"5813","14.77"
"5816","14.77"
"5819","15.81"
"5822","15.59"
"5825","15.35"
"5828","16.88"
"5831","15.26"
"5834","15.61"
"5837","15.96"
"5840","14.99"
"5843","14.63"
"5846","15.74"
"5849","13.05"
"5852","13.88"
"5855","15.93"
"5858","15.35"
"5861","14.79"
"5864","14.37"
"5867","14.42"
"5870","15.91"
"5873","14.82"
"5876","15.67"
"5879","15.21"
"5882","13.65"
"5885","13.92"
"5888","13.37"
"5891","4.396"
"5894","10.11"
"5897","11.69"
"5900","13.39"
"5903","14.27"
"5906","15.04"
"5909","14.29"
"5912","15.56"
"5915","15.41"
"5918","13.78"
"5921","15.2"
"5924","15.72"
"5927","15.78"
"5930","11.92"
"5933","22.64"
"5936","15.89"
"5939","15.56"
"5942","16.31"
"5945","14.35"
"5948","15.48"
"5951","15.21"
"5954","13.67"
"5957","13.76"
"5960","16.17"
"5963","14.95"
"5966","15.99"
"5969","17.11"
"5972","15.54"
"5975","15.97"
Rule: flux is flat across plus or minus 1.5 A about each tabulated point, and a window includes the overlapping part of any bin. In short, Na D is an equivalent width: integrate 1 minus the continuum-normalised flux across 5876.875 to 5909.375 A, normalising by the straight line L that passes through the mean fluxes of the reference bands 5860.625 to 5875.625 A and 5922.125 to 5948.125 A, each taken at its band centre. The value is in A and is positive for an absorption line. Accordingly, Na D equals 5.62 A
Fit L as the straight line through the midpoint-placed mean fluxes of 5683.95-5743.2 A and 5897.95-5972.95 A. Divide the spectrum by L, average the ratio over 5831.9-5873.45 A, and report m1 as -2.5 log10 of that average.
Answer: 0.03 mag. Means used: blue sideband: 15.5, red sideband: 15.3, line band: 15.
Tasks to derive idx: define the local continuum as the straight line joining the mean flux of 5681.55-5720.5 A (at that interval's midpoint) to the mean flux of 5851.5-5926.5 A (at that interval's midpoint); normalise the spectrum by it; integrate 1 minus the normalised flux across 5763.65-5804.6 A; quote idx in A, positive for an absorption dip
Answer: -2.9 A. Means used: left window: 15.3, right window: 14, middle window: 15.8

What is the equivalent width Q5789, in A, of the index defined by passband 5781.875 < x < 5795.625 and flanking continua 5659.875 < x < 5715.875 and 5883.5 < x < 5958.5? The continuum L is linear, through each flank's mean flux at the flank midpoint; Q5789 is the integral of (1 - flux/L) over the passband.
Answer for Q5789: -1.1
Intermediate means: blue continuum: 15.2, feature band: 16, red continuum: 14.3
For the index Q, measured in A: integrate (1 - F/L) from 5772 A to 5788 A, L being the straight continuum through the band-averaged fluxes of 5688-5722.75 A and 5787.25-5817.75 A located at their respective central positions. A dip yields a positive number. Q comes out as 0.5 A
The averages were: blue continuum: 15.4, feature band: 15.3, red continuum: 16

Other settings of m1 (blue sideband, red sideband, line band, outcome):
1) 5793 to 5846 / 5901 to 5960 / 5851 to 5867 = 0.05 mag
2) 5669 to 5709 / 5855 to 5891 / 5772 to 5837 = -0.08 mag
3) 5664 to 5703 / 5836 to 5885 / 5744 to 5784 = -0.04 mag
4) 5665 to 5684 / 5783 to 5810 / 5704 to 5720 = 0.01 mag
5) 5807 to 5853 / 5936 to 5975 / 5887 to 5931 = 0.15 mag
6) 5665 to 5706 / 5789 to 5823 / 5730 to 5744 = 0.01 mag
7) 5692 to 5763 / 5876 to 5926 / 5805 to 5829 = -0.09 mag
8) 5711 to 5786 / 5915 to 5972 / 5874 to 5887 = 0.07 mag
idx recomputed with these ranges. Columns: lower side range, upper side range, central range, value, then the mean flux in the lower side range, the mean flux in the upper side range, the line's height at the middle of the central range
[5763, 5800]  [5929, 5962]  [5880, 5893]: 3.5 A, 15.7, 15.6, 15.6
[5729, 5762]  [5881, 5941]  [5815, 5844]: -1.3 A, 15.6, 14.1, 14.9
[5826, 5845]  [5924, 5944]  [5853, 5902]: 7.0 A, 15.6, 16.3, 15.9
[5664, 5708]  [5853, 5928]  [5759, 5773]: -0.7 A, 15.2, 14.1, 14.8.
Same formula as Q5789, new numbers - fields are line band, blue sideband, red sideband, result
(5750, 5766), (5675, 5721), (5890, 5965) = -0.5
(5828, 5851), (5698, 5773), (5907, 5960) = 0.5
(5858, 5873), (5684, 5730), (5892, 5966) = 0.1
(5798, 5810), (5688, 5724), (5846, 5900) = -1.8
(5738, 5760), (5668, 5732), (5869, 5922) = -1.3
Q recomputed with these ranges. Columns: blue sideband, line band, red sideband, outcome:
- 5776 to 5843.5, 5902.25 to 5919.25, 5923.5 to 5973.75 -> 1.0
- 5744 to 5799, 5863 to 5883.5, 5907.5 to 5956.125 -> 0.9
